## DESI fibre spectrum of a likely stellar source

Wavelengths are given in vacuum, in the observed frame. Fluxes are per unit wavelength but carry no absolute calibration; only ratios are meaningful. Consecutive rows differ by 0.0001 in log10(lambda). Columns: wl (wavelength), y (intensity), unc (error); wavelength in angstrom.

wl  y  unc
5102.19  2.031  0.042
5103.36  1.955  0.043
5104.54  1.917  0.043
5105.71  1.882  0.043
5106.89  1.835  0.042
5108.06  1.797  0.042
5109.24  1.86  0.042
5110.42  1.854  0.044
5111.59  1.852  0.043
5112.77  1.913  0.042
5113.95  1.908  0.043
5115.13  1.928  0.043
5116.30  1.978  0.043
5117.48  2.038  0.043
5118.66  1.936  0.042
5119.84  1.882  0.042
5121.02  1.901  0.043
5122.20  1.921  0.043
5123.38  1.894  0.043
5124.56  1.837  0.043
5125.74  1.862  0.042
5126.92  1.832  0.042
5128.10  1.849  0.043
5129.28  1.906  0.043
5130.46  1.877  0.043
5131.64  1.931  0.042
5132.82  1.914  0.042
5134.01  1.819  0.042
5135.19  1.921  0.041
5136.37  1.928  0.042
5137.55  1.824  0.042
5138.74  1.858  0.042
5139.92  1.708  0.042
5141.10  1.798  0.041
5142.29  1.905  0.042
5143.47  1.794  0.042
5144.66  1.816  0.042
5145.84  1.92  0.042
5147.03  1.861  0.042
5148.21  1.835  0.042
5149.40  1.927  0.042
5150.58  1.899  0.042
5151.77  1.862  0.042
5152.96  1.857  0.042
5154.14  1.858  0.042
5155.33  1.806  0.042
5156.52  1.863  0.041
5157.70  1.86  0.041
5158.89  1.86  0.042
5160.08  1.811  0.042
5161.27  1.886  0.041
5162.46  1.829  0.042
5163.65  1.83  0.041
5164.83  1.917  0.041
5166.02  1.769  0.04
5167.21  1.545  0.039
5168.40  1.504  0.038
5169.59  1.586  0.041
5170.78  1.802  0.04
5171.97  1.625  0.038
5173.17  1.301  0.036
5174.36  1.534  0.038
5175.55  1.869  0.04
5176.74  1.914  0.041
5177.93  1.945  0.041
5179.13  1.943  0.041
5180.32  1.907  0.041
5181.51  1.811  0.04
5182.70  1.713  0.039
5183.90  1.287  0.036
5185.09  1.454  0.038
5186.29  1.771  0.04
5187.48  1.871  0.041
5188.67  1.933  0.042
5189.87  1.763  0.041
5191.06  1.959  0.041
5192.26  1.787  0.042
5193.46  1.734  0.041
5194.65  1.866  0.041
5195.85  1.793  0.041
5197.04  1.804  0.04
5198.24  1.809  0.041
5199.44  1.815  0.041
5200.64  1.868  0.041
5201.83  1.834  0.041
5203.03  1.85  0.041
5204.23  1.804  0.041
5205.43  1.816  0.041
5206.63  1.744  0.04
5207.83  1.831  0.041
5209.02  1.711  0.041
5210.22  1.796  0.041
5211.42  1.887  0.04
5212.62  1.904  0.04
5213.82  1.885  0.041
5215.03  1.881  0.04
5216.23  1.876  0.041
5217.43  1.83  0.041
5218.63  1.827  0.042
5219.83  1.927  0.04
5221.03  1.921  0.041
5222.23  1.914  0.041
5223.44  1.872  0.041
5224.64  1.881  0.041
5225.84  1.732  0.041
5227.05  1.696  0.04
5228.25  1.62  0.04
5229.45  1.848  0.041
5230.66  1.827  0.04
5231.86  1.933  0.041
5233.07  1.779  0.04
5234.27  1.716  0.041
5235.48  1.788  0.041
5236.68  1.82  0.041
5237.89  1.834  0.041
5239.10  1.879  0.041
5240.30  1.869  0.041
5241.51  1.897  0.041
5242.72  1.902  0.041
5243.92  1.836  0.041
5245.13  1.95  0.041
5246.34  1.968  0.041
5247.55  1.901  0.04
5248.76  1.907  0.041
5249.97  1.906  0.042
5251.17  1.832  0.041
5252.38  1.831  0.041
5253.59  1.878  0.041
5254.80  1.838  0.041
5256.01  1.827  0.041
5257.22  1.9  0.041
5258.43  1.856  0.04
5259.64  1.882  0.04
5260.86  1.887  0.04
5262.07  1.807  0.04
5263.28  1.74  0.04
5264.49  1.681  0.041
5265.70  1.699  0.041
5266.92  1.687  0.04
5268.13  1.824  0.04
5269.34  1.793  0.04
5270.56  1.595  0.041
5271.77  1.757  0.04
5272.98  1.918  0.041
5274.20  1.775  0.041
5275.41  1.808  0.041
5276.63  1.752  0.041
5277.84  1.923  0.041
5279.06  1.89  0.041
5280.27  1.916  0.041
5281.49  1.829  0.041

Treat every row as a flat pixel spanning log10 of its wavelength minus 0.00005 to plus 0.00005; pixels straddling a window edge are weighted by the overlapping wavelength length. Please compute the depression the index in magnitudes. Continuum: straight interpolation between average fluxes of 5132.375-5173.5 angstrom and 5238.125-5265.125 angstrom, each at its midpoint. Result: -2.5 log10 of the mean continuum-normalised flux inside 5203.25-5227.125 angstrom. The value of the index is 0.00 mag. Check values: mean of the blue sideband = 1.81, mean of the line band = 1.84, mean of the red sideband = 1.86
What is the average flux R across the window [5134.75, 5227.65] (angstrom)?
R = 1.81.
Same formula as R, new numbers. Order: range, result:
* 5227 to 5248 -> 1.84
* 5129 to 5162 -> 1.86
